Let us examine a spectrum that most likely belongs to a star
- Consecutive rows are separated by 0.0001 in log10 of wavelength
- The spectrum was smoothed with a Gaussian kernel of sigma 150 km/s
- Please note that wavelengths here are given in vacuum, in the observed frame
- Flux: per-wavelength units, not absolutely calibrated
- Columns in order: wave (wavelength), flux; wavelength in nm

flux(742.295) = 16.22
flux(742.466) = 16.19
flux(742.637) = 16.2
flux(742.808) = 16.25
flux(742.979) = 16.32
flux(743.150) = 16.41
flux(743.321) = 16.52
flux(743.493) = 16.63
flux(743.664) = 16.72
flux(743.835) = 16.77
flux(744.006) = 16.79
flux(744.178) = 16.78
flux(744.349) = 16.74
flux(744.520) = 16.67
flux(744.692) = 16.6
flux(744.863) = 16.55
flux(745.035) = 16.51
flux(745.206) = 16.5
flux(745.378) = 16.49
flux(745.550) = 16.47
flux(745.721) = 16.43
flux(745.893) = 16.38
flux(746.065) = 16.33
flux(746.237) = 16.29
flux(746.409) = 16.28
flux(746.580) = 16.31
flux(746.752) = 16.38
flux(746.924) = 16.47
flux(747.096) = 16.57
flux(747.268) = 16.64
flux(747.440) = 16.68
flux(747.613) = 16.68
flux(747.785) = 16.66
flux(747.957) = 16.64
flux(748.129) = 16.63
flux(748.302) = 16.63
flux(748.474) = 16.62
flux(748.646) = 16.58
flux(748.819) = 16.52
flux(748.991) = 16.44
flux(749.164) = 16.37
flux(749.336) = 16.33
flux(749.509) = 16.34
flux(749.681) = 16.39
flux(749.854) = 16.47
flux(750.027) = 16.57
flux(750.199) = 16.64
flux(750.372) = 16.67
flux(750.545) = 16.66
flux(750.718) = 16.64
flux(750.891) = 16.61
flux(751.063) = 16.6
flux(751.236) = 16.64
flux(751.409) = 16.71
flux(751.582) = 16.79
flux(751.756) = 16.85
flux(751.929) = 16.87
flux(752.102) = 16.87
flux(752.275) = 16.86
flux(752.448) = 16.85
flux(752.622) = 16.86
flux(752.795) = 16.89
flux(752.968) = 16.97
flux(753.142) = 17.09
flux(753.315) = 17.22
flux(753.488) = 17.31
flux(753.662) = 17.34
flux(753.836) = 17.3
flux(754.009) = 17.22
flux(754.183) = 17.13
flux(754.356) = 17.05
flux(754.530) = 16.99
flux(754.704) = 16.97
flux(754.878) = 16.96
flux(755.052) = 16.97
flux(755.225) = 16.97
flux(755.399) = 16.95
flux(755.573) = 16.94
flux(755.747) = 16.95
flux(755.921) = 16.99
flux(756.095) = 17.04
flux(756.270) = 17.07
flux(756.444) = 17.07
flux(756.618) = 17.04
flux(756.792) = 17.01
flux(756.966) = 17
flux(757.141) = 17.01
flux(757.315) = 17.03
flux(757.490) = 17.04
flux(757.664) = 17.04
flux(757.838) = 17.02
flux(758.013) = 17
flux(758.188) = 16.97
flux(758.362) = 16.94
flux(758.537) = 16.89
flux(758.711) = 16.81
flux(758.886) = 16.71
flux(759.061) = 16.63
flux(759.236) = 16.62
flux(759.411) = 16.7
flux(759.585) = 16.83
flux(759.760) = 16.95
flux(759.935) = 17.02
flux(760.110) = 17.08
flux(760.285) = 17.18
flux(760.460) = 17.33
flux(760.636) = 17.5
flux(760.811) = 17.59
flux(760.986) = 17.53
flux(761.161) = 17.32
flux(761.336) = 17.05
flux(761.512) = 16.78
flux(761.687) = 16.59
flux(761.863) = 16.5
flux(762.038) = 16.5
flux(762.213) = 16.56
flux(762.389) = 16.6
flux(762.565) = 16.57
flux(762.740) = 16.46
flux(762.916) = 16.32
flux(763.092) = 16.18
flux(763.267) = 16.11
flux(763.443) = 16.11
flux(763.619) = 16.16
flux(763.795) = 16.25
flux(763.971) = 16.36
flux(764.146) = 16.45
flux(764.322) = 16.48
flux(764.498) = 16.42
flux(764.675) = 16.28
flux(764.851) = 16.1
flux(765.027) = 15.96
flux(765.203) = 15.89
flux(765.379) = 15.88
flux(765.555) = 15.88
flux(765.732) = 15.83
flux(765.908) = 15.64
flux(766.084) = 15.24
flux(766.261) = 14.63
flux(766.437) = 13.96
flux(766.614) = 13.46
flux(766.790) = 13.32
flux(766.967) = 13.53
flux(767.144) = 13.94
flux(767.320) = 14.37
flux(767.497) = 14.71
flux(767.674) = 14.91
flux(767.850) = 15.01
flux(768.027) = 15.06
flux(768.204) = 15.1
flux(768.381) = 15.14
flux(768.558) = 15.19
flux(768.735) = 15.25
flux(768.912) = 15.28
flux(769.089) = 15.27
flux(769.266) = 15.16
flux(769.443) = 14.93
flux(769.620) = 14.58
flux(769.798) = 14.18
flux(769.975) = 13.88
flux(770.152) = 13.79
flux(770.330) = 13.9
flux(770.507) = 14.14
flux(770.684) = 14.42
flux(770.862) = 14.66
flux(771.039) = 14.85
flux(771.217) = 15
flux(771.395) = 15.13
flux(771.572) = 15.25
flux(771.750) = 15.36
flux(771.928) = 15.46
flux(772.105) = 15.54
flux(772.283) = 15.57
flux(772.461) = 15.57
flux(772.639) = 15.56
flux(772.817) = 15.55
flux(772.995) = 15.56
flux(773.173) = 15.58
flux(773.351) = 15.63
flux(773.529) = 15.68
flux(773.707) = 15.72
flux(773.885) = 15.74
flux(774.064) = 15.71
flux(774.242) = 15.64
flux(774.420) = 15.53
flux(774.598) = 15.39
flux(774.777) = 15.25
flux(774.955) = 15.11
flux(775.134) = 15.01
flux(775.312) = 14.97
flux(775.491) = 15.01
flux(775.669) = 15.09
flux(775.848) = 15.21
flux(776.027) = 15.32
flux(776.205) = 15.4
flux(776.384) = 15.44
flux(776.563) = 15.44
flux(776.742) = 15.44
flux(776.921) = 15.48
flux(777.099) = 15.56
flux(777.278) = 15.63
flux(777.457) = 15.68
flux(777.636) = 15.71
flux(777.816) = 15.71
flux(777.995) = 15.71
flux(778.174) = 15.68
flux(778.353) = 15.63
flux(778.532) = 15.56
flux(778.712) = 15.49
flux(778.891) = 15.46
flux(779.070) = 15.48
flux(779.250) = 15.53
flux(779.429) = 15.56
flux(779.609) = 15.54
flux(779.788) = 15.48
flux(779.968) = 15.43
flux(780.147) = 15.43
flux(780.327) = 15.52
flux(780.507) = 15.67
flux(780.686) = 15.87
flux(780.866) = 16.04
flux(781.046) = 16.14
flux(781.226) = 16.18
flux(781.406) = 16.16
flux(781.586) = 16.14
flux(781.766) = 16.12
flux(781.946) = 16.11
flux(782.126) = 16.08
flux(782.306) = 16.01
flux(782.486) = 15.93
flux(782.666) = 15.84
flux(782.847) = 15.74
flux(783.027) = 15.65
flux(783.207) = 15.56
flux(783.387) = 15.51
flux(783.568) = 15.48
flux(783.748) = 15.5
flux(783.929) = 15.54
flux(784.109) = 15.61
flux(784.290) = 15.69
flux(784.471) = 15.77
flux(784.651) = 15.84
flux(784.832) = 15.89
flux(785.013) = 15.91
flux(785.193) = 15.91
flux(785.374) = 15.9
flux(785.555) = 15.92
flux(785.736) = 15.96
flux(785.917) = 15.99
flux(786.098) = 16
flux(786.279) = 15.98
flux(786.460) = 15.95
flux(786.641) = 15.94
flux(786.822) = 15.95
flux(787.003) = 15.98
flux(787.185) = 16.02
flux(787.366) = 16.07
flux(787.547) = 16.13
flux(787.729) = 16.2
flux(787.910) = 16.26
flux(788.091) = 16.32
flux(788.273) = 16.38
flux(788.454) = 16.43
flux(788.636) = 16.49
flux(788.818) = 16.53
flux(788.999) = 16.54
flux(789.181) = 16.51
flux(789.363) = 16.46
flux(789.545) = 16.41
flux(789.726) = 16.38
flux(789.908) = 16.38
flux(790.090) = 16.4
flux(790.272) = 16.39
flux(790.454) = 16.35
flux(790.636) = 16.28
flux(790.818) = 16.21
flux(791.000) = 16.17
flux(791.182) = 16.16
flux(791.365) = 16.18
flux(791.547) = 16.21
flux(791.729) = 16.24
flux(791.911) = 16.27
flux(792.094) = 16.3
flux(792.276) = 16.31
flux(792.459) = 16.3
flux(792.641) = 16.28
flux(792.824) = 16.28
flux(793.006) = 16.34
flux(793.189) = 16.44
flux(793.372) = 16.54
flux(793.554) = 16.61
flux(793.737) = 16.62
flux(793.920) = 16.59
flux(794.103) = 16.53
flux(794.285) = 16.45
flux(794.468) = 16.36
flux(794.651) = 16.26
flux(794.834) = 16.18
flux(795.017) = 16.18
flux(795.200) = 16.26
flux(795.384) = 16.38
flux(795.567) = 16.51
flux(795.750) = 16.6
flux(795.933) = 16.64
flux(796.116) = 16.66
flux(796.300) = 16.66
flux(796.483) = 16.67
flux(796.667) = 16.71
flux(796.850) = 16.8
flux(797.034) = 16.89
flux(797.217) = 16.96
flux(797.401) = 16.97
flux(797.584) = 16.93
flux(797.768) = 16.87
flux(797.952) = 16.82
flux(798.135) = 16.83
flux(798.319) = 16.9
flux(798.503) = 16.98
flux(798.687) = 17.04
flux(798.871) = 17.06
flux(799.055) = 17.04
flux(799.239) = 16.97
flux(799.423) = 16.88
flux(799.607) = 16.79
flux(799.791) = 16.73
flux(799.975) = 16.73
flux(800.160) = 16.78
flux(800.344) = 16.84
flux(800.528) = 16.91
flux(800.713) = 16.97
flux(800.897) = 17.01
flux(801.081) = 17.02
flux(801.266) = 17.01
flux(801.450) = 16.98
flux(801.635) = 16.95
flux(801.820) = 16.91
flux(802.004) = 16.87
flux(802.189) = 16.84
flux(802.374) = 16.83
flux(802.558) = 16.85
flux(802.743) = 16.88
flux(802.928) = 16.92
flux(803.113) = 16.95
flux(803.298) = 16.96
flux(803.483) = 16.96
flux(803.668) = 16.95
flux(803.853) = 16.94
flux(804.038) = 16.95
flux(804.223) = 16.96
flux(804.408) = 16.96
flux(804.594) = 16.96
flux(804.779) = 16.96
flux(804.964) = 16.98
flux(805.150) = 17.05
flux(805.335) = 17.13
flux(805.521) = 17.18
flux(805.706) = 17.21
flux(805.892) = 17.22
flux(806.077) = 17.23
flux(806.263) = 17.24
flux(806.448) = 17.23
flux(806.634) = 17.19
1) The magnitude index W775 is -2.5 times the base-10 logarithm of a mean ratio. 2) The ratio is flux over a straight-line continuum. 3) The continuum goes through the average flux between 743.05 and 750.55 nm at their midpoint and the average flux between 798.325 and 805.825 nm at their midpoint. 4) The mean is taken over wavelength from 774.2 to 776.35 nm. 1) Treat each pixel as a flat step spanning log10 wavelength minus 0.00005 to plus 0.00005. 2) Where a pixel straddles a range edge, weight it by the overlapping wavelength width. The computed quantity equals 0.10 mag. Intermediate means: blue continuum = 16.5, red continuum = 16.9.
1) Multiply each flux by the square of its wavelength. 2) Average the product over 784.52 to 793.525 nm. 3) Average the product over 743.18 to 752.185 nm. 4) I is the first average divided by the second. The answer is 1.1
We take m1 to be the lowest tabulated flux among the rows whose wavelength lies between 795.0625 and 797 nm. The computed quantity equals 16.26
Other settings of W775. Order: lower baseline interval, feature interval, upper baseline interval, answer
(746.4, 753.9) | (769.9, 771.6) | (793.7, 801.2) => 0.16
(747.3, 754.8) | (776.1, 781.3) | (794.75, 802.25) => 0.08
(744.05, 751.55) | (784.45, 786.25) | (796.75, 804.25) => 0.06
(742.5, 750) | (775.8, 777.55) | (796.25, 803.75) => 0.08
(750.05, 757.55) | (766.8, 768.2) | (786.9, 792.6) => 0.16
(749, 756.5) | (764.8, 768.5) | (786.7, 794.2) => 0.12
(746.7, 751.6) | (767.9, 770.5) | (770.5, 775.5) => 0.06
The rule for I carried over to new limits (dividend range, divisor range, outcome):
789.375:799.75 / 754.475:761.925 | 1.07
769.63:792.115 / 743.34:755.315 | 1.02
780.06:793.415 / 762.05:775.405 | 1.10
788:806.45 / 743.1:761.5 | 1.12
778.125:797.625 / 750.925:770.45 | 1.06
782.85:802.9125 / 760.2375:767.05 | 1.10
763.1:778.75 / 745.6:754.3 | 0.97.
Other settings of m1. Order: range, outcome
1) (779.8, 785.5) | 15.43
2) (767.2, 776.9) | 13.79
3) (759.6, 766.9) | 13.32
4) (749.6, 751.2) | 16.39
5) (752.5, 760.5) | 16.62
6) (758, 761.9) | 16.5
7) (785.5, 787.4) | 15.92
